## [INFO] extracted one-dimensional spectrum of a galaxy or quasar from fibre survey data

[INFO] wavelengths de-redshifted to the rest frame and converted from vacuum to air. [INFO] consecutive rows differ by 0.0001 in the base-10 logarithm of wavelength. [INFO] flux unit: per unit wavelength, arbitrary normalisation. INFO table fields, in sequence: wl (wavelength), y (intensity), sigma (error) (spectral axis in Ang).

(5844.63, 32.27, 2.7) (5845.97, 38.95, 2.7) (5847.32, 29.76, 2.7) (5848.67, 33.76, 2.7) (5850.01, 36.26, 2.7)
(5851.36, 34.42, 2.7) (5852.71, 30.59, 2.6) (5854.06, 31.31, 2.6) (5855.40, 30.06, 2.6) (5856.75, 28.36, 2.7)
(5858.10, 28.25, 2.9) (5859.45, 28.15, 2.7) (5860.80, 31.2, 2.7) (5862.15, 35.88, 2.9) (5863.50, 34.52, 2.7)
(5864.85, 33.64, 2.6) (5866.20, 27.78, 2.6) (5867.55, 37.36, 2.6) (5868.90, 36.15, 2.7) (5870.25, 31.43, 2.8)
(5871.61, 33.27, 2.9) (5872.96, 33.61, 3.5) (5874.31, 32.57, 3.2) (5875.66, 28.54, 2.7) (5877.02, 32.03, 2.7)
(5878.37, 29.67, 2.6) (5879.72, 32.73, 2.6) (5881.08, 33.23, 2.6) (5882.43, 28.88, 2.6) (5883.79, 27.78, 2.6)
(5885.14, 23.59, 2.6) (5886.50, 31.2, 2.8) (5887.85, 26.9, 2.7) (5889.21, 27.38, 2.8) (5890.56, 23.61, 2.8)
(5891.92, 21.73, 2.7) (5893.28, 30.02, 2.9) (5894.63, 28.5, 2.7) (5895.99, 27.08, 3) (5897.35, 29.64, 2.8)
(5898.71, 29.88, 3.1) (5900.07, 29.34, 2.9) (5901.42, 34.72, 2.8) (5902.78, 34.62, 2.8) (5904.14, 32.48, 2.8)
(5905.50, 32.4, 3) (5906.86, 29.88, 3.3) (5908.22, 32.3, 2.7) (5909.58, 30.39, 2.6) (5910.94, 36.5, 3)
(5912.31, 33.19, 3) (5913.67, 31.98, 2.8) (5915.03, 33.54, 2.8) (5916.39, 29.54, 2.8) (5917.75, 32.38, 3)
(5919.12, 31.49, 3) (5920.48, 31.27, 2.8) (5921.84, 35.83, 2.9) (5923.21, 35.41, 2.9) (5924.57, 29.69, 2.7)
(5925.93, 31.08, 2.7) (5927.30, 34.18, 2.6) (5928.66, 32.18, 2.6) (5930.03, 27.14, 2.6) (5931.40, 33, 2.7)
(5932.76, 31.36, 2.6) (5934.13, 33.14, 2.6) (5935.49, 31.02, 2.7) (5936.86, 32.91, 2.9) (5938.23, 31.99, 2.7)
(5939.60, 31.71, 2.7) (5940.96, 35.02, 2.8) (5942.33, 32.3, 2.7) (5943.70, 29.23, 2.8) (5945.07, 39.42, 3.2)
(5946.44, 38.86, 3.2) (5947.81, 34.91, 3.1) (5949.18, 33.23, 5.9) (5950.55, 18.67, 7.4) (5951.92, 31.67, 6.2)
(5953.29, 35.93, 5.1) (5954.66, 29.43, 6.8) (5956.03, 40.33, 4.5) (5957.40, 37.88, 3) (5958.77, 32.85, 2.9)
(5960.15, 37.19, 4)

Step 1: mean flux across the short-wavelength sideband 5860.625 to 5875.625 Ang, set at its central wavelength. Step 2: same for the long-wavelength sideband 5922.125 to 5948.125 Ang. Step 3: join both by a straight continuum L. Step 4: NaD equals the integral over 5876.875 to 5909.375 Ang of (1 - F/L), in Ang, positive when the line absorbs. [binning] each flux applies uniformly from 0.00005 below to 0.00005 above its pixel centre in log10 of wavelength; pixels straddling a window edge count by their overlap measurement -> 3.52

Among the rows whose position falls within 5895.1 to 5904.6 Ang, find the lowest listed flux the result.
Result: 27.08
